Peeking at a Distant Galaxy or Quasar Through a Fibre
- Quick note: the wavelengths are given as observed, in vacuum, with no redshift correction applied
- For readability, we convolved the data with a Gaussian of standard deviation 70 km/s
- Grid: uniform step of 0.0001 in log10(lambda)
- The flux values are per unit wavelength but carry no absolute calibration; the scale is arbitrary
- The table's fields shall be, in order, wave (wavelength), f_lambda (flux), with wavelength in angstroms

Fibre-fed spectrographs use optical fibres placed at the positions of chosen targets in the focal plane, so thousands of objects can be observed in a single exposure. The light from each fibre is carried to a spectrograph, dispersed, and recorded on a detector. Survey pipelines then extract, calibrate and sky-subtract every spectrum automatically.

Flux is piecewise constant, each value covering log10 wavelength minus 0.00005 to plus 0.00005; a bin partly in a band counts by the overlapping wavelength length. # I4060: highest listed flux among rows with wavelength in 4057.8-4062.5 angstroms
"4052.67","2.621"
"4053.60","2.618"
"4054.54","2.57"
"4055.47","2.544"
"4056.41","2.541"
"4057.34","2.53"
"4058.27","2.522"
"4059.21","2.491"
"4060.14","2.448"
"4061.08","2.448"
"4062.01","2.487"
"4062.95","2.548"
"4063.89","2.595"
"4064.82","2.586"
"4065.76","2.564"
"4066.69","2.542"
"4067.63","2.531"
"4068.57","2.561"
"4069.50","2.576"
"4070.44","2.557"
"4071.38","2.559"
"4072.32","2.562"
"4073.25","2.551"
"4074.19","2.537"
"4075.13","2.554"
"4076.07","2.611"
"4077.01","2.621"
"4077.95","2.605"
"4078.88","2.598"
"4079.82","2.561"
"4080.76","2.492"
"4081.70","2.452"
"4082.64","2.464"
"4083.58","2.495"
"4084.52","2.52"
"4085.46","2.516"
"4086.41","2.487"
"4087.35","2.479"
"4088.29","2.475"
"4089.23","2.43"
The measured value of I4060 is 2.522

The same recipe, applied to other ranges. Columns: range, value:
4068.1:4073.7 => 2.576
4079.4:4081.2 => 2.561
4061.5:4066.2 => 2.595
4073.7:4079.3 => 2.621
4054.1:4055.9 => 2.57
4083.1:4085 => 2.52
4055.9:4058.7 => 2.541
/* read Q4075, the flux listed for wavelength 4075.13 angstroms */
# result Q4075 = 2.554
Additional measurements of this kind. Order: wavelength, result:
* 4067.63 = 2.531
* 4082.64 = 2.464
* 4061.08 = 2.448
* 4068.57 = 2.561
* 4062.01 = 2.487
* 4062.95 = 2.548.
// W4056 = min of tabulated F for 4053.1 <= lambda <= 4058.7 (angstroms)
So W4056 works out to 2.522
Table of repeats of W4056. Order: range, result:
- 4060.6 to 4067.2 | 2.448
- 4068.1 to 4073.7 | 2.551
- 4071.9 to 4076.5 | 2.537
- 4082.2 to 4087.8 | 2.464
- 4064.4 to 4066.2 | 2.564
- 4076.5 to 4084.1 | 2.452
